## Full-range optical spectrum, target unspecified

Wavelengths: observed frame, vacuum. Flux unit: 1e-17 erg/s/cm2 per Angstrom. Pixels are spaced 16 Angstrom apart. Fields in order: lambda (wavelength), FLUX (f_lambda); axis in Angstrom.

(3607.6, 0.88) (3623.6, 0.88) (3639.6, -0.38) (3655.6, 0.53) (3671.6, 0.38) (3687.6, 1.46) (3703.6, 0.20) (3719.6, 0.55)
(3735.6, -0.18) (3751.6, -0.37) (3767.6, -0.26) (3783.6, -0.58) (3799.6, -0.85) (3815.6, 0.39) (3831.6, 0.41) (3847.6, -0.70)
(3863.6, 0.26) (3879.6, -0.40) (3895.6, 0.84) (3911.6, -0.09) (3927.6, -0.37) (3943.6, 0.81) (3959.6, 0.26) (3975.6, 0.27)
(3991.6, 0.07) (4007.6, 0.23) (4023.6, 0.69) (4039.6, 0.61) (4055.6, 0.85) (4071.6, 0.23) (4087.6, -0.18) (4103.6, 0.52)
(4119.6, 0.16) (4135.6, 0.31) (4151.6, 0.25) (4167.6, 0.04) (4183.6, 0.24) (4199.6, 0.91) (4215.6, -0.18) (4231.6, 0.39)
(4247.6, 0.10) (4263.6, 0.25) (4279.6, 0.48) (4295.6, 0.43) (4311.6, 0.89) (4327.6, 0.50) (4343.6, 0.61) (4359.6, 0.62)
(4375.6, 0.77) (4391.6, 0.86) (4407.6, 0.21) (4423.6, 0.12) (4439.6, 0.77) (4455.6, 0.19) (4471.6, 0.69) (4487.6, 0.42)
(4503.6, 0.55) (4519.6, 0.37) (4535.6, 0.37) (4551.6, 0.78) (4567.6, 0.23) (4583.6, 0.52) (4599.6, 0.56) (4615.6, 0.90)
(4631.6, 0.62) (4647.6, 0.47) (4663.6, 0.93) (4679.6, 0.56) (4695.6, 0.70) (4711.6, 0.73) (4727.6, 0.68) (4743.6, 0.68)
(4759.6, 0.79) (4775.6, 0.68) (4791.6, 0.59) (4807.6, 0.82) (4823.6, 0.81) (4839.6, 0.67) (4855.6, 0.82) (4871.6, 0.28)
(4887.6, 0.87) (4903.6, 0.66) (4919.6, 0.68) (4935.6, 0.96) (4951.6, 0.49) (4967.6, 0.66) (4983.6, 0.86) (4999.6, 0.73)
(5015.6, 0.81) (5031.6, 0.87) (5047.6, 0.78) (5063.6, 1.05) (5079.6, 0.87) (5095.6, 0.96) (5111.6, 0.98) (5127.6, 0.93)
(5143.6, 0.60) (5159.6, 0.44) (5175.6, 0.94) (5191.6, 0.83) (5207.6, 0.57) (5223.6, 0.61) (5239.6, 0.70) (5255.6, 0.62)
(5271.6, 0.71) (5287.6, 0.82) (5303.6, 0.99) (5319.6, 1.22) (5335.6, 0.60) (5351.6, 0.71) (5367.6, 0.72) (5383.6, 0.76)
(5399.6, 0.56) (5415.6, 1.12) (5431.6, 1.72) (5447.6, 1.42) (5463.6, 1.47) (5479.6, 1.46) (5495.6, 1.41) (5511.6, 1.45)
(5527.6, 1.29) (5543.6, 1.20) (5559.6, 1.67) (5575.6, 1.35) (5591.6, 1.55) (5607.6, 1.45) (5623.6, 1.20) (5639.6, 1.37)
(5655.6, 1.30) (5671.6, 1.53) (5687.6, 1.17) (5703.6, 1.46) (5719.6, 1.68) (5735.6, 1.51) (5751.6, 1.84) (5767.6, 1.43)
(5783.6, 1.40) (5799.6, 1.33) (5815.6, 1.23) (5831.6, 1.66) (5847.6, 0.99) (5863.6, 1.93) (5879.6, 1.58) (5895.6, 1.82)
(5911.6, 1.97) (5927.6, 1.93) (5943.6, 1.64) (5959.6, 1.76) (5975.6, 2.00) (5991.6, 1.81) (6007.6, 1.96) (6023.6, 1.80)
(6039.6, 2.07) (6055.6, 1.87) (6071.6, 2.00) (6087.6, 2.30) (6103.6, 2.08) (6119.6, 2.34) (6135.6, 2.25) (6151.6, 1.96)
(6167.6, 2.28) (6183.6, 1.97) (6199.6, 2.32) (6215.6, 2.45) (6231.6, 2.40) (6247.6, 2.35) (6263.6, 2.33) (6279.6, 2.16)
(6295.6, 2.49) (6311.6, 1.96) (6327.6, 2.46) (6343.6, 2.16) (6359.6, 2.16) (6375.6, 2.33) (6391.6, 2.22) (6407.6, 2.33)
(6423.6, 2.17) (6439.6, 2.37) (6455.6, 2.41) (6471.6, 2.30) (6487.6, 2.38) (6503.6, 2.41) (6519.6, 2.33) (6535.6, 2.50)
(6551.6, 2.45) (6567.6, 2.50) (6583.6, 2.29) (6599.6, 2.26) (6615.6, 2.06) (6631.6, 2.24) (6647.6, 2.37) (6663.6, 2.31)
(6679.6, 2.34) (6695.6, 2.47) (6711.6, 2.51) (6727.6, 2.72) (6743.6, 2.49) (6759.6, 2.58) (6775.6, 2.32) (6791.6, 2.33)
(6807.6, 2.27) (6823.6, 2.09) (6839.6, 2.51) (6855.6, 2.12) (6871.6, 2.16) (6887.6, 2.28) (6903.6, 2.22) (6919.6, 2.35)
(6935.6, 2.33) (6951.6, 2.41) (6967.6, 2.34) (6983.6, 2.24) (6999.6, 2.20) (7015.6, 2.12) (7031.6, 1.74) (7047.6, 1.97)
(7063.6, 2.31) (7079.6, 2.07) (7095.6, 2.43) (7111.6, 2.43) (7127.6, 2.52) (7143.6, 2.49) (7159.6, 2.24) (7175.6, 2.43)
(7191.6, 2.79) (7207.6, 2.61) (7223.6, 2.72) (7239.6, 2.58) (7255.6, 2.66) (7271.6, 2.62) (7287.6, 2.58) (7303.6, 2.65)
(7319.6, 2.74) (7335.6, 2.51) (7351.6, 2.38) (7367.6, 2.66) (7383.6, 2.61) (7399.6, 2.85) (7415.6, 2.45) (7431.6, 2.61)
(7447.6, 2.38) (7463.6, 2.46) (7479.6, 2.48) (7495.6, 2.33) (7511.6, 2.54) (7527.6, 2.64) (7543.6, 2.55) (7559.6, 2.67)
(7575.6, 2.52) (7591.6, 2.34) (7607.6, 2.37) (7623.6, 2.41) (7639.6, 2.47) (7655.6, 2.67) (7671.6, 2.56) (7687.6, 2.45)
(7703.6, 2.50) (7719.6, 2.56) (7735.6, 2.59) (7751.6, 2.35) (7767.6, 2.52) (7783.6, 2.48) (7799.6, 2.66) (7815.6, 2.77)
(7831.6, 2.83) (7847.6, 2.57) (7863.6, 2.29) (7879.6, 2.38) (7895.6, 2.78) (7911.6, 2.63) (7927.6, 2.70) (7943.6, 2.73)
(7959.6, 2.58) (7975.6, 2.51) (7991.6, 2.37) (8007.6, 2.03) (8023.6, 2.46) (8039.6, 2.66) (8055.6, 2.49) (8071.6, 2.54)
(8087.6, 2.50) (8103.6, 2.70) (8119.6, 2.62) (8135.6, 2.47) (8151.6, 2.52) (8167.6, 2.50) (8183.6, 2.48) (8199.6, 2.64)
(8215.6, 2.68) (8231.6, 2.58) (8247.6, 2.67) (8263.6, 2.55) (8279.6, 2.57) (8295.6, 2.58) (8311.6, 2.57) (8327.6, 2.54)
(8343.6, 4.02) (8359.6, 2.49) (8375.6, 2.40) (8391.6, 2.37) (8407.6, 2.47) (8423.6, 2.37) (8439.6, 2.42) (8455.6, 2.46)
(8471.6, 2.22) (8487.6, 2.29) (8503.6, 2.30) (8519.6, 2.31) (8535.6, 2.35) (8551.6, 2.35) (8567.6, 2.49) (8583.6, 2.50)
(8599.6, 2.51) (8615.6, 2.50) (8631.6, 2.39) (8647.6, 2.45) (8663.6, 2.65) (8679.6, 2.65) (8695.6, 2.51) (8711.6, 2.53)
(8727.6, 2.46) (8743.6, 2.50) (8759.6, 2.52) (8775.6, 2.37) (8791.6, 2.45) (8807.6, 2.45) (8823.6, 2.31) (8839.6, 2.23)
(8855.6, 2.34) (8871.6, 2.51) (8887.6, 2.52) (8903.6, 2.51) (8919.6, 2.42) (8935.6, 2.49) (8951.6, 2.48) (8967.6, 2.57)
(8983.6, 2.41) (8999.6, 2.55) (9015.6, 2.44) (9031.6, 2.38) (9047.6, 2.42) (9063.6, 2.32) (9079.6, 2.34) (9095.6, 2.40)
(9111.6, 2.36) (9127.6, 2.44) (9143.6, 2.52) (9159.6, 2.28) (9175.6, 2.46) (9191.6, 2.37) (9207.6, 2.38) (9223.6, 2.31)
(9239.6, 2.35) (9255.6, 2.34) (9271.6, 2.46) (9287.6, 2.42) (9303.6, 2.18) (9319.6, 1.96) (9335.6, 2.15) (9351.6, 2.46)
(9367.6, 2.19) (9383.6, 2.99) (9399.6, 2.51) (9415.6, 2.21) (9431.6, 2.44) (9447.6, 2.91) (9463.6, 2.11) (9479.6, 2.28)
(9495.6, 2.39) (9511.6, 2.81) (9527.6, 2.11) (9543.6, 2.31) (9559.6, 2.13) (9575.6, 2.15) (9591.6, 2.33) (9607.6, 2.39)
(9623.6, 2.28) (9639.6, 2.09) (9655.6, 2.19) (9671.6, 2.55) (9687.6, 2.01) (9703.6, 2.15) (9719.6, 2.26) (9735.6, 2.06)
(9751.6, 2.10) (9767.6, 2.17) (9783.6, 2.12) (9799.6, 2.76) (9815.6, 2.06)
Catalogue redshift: 0.36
